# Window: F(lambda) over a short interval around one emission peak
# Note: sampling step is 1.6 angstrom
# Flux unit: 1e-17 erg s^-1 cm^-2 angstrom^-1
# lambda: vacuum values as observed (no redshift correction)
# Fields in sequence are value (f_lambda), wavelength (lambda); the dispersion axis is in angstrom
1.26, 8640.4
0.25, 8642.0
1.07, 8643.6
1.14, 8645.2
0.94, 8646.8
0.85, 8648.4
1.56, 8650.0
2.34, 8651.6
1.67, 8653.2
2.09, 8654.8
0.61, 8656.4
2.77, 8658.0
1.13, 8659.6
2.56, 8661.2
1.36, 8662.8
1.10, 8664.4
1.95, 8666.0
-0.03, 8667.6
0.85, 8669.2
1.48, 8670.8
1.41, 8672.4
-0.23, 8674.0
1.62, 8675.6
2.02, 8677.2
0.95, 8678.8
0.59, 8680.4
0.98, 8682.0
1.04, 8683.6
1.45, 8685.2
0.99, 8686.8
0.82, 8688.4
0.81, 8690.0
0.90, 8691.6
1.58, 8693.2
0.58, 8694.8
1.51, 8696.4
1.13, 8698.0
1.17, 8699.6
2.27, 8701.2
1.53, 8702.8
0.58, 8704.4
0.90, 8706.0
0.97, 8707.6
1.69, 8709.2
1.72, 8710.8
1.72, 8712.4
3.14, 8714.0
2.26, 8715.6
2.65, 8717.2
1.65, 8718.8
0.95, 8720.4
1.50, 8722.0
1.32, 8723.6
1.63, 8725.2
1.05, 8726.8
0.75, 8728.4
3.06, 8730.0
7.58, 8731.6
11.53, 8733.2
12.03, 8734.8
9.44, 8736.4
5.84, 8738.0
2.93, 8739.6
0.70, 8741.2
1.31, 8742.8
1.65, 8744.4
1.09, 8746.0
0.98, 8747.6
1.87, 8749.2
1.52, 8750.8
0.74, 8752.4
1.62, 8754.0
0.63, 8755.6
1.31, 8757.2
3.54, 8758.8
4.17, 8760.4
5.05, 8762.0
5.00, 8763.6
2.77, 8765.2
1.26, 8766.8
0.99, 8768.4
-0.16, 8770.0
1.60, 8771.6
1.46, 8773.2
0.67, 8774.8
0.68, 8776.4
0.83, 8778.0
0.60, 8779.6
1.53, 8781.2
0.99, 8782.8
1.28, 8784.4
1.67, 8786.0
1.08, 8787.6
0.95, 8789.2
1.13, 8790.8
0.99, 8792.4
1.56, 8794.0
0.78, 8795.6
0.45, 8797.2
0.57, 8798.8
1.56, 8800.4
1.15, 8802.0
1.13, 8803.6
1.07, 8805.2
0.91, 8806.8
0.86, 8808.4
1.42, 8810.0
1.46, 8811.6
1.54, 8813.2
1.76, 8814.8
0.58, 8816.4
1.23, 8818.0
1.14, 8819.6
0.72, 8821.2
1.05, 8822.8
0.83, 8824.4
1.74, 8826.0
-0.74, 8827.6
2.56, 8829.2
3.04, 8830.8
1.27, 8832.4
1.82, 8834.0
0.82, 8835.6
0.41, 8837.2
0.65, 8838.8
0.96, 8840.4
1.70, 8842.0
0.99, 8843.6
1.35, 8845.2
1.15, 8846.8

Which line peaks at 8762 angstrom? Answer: [N II]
